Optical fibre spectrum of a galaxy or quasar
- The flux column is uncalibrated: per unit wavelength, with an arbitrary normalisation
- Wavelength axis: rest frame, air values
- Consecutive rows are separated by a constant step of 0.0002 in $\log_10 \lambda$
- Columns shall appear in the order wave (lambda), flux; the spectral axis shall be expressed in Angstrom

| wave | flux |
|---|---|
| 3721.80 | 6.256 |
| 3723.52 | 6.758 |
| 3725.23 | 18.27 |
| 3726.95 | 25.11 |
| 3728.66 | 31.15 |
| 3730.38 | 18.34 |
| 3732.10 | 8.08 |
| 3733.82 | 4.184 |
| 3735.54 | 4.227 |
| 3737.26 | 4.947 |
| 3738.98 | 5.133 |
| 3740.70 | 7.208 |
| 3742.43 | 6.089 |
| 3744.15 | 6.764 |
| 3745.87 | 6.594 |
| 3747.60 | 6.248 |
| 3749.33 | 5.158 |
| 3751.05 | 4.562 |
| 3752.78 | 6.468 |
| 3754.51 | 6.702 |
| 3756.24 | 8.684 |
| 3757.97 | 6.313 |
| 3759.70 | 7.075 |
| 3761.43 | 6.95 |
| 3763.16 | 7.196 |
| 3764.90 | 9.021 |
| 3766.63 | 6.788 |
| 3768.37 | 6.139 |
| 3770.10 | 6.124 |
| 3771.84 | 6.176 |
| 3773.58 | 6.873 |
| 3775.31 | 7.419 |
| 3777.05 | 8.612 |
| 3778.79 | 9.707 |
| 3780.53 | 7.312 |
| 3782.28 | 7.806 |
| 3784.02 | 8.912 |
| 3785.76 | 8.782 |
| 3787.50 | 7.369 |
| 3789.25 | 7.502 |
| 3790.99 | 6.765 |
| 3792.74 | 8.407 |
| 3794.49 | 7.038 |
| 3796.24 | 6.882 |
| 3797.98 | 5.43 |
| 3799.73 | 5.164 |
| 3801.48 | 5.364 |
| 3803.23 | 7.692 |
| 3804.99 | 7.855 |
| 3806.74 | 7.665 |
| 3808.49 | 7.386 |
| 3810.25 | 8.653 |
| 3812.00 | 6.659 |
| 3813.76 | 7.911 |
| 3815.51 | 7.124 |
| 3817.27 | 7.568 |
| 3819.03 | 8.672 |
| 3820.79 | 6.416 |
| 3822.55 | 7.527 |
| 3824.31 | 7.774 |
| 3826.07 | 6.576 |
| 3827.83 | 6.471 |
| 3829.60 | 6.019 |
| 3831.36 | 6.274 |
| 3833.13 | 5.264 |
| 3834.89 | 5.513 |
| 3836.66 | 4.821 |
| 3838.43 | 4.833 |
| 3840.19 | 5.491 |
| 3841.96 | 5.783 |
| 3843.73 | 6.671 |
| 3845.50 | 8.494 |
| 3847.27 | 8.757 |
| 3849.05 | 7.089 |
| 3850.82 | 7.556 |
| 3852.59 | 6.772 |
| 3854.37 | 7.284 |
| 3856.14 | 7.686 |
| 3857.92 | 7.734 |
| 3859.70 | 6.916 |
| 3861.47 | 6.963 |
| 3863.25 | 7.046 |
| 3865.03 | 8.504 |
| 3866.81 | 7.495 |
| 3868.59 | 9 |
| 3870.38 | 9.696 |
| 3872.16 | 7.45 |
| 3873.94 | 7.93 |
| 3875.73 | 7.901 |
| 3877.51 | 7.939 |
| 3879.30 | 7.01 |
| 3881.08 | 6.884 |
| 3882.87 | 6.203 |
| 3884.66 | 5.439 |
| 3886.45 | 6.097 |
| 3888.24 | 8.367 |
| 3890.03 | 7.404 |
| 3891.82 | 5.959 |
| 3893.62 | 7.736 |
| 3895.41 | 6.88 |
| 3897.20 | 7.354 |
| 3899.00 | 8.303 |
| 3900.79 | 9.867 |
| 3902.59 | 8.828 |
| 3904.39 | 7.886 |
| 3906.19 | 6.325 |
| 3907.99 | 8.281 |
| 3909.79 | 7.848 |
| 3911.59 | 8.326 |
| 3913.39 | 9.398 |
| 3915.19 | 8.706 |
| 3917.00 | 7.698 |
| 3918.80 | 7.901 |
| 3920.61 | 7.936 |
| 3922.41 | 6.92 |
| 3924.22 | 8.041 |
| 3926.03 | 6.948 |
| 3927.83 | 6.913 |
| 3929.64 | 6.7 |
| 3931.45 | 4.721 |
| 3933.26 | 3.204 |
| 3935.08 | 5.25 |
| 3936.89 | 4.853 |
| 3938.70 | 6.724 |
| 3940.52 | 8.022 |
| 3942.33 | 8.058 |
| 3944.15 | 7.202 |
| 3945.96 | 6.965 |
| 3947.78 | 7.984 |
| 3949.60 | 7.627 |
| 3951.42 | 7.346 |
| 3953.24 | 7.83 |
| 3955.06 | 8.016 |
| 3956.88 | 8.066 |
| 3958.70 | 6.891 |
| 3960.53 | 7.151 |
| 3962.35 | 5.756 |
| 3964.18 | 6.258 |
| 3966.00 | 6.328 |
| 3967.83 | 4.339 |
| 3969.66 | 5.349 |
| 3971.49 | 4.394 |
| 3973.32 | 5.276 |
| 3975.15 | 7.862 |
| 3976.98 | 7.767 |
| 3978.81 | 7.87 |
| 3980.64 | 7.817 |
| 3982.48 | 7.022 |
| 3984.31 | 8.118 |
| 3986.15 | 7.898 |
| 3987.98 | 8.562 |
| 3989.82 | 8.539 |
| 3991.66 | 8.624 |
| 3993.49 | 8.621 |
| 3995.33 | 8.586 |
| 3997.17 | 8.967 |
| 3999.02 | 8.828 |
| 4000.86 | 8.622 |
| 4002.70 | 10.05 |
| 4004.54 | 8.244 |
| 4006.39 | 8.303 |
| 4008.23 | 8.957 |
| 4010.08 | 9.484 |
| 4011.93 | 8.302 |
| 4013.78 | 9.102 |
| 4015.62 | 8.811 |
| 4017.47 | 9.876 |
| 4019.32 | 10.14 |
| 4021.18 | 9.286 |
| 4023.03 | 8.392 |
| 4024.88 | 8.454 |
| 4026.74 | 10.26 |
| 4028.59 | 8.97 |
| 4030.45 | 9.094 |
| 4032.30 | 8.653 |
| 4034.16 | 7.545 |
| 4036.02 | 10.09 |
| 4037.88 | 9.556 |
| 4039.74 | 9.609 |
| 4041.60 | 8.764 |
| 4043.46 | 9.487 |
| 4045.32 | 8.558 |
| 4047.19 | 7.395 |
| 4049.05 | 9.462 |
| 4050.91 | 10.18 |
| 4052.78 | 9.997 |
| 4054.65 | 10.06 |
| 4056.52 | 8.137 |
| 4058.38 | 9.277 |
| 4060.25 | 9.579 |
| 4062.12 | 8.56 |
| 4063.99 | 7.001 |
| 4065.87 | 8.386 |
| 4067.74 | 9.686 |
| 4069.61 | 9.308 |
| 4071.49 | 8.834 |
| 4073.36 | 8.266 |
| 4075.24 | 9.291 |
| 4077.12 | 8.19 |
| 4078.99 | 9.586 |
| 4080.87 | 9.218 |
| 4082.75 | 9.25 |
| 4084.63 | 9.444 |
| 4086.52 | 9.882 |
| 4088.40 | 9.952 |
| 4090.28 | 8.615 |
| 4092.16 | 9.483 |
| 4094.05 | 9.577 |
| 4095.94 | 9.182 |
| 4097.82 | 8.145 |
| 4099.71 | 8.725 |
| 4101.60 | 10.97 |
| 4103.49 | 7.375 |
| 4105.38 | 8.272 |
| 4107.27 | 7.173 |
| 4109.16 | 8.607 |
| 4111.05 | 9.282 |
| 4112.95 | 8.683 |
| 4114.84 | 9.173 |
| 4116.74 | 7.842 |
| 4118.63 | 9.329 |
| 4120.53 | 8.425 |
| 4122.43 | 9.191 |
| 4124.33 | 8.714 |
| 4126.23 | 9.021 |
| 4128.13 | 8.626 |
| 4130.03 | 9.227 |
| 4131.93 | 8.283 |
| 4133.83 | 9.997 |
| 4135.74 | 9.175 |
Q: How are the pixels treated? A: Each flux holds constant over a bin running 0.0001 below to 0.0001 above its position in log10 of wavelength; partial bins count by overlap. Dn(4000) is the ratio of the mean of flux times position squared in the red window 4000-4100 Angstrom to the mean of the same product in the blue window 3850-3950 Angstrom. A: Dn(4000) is 1.33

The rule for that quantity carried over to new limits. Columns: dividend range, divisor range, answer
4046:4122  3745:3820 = 1.45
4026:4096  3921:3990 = 1.40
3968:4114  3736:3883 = 1.39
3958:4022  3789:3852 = 1.26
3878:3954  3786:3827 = 1.06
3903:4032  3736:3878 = 1.19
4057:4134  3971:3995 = 1.23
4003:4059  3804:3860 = 1.44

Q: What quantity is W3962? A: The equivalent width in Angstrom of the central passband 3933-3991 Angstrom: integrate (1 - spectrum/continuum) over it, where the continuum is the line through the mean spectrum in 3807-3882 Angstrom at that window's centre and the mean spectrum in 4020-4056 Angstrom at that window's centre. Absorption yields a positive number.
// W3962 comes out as 10.0 Angstrom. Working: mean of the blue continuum 7.18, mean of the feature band 6.94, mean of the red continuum 9.14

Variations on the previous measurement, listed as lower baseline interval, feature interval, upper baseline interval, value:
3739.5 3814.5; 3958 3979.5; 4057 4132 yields 5.1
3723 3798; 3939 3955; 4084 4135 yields 2.0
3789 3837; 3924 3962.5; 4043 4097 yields 5.7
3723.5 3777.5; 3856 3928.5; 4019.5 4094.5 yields 9.7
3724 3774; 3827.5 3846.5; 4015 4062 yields 6.2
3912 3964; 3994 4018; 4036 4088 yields -2.1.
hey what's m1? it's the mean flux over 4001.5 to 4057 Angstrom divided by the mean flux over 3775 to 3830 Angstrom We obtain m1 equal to 1.23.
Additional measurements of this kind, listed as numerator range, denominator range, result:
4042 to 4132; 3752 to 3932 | 1.23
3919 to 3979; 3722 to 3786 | 0.78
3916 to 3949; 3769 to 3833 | 0.94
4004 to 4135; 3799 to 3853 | 1.31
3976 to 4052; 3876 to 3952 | 1.22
